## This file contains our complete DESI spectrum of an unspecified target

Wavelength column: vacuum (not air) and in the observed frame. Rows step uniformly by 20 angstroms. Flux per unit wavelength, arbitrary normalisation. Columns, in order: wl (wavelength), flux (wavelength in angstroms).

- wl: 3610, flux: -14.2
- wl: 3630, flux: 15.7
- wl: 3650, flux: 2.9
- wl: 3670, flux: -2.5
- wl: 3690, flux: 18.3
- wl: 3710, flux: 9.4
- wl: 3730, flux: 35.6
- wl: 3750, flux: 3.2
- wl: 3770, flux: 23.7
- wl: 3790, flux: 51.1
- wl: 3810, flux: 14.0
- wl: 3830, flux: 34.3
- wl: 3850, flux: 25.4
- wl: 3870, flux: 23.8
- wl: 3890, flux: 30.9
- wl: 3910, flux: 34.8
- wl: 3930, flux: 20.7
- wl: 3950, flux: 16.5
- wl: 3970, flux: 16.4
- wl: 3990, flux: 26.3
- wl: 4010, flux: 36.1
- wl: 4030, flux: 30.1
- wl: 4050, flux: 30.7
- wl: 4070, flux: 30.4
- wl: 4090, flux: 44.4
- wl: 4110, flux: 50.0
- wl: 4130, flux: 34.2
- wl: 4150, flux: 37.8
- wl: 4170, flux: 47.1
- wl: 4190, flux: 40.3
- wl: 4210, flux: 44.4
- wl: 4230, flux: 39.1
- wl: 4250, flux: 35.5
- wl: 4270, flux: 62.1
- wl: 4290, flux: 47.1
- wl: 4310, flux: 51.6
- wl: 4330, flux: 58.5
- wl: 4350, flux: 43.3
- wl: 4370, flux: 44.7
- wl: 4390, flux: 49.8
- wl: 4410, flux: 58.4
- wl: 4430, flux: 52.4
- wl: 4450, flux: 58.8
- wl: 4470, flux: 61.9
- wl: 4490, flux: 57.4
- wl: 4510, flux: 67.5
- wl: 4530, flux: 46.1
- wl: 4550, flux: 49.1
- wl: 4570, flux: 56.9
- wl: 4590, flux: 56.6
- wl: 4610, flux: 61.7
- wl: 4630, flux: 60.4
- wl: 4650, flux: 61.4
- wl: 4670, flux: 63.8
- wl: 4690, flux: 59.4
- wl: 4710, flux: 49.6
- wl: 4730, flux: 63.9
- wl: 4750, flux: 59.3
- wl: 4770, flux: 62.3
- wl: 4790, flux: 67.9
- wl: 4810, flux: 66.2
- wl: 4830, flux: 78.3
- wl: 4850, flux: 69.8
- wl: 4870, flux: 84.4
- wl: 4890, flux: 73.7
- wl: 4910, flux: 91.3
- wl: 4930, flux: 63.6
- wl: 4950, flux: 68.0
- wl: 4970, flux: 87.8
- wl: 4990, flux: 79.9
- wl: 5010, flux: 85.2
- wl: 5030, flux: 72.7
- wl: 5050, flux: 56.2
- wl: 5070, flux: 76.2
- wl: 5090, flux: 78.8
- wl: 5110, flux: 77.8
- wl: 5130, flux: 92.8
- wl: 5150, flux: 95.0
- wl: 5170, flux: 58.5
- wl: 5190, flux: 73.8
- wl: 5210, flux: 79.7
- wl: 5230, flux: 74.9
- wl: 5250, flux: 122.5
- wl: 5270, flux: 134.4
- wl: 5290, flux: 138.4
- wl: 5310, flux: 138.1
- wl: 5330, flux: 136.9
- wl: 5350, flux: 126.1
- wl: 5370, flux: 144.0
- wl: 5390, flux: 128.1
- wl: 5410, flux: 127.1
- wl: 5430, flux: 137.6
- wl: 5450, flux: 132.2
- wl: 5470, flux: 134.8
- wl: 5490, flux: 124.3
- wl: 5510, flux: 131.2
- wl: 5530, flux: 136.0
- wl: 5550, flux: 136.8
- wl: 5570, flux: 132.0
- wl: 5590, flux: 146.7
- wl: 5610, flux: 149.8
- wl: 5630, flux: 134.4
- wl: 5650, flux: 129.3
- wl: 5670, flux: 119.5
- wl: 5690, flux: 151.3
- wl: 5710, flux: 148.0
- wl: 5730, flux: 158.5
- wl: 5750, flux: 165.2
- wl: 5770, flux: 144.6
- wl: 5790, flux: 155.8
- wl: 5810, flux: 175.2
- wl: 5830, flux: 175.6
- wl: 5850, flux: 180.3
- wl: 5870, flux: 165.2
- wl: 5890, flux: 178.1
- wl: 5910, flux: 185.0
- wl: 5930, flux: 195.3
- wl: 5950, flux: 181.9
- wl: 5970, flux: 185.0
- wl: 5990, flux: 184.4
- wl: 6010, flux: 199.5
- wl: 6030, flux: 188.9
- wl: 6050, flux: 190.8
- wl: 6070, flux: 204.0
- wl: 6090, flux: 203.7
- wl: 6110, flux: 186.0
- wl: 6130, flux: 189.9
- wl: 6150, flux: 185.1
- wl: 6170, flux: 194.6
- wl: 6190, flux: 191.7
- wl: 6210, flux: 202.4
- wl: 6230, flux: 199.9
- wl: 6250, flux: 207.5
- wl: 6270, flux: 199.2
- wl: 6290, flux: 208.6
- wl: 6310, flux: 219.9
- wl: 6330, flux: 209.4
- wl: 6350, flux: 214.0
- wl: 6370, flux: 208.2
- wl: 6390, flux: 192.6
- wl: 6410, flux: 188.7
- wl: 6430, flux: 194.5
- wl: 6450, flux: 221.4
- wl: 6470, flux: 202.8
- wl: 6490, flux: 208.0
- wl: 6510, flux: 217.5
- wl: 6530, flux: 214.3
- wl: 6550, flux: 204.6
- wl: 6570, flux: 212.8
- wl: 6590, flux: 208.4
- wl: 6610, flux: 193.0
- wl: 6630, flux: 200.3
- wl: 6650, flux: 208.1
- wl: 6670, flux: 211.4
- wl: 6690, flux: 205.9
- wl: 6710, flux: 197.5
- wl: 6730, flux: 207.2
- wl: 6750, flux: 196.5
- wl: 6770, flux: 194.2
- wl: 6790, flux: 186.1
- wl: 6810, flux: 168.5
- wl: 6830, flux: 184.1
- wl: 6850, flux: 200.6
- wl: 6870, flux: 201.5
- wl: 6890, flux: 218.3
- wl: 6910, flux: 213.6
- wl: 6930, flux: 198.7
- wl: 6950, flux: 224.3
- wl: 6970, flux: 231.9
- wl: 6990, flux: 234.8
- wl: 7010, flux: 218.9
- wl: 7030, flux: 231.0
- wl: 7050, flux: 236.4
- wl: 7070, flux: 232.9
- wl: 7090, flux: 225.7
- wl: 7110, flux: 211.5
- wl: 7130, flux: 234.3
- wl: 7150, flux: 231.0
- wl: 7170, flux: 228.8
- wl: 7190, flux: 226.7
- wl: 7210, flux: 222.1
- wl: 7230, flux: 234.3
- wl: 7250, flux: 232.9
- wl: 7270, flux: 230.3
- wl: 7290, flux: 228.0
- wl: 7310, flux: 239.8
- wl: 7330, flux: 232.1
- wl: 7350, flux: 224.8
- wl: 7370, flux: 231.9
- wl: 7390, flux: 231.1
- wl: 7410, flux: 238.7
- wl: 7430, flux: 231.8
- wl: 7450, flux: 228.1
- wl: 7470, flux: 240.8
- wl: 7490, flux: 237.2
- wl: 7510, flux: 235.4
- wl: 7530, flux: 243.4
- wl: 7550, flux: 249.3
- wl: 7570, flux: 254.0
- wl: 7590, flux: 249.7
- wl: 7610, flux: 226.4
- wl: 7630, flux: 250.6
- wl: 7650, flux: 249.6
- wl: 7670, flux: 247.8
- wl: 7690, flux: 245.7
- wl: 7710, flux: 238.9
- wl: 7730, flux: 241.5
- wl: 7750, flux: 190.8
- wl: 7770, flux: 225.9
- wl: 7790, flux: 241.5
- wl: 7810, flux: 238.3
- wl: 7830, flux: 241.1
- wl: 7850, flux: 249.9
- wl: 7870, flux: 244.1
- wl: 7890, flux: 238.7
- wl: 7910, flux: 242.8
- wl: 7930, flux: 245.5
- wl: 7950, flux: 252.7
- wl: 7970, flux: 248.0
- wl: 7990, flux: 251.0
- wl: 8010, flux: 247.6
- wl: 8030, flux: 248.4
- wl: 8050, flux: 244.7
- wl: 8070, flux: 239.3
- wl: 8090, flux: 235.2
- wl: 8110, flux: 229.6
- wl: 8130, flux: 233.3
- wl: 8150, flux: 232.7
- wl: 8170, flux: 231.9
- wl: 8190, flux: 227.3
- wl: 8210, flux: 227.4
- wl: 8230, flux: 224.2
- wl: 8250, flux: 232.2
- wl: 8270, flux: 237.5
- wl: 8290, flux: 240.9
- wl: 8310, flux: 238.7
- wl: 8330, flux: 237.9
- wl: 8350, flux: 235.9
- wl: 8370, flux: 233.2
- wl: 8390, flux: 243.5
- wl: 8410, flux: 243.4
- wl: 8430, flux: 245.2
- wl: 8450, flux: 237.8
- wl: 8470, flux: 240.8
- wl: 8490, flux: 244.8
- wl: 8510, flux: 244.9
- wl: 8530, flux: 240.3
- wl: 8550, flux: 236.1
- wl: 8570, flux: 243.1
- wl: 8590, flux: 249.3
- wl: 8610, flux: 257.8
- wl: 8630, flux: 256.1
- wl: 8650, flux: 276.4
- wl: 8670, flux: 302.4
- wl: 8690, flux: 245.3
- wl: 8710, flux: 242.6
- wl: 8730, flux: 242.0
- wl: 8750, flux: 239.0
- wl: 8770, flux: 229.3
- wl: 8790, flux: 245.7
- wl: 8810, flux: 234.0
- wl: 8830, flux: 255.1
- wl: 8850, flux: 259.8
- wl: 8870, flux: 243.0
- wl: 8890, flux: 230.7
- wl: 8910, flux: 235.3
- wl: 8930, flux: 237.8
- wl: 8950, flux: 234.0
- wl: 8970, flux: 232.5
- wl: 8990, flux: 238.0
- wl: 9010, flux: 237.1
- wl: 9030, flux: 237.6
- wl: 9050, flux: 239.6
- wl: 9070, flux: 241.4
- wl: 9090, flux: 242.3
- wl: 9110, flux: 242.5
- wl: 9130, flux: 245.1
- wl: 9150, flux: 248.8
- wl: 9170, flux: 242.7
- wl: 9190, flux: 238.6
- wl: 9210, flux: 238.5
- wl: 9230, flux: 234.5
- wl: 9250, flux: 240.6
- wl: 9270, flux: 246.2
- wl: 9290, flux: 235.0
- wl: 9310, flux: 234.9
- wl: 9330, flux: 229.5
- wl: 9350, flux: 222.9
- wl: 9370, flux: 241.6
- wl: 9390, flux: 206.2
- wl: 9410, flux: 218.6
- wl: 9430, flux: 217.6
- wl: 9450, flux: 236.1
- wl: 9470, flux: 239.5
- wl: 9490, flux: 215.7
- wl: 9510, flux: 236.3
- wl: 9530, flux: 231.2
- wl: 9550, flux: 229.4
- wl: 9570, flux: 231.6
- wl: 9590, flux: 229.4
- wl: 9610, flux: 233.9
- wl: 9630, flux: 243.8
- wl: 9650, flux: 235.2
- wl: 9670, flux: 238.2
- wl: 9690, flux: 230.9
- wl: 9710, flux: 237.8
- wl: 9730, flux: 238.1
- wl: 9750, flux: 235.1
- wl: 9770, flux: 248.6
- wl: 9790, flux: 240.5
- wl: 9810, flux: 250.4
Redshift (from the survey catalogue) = 0.315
